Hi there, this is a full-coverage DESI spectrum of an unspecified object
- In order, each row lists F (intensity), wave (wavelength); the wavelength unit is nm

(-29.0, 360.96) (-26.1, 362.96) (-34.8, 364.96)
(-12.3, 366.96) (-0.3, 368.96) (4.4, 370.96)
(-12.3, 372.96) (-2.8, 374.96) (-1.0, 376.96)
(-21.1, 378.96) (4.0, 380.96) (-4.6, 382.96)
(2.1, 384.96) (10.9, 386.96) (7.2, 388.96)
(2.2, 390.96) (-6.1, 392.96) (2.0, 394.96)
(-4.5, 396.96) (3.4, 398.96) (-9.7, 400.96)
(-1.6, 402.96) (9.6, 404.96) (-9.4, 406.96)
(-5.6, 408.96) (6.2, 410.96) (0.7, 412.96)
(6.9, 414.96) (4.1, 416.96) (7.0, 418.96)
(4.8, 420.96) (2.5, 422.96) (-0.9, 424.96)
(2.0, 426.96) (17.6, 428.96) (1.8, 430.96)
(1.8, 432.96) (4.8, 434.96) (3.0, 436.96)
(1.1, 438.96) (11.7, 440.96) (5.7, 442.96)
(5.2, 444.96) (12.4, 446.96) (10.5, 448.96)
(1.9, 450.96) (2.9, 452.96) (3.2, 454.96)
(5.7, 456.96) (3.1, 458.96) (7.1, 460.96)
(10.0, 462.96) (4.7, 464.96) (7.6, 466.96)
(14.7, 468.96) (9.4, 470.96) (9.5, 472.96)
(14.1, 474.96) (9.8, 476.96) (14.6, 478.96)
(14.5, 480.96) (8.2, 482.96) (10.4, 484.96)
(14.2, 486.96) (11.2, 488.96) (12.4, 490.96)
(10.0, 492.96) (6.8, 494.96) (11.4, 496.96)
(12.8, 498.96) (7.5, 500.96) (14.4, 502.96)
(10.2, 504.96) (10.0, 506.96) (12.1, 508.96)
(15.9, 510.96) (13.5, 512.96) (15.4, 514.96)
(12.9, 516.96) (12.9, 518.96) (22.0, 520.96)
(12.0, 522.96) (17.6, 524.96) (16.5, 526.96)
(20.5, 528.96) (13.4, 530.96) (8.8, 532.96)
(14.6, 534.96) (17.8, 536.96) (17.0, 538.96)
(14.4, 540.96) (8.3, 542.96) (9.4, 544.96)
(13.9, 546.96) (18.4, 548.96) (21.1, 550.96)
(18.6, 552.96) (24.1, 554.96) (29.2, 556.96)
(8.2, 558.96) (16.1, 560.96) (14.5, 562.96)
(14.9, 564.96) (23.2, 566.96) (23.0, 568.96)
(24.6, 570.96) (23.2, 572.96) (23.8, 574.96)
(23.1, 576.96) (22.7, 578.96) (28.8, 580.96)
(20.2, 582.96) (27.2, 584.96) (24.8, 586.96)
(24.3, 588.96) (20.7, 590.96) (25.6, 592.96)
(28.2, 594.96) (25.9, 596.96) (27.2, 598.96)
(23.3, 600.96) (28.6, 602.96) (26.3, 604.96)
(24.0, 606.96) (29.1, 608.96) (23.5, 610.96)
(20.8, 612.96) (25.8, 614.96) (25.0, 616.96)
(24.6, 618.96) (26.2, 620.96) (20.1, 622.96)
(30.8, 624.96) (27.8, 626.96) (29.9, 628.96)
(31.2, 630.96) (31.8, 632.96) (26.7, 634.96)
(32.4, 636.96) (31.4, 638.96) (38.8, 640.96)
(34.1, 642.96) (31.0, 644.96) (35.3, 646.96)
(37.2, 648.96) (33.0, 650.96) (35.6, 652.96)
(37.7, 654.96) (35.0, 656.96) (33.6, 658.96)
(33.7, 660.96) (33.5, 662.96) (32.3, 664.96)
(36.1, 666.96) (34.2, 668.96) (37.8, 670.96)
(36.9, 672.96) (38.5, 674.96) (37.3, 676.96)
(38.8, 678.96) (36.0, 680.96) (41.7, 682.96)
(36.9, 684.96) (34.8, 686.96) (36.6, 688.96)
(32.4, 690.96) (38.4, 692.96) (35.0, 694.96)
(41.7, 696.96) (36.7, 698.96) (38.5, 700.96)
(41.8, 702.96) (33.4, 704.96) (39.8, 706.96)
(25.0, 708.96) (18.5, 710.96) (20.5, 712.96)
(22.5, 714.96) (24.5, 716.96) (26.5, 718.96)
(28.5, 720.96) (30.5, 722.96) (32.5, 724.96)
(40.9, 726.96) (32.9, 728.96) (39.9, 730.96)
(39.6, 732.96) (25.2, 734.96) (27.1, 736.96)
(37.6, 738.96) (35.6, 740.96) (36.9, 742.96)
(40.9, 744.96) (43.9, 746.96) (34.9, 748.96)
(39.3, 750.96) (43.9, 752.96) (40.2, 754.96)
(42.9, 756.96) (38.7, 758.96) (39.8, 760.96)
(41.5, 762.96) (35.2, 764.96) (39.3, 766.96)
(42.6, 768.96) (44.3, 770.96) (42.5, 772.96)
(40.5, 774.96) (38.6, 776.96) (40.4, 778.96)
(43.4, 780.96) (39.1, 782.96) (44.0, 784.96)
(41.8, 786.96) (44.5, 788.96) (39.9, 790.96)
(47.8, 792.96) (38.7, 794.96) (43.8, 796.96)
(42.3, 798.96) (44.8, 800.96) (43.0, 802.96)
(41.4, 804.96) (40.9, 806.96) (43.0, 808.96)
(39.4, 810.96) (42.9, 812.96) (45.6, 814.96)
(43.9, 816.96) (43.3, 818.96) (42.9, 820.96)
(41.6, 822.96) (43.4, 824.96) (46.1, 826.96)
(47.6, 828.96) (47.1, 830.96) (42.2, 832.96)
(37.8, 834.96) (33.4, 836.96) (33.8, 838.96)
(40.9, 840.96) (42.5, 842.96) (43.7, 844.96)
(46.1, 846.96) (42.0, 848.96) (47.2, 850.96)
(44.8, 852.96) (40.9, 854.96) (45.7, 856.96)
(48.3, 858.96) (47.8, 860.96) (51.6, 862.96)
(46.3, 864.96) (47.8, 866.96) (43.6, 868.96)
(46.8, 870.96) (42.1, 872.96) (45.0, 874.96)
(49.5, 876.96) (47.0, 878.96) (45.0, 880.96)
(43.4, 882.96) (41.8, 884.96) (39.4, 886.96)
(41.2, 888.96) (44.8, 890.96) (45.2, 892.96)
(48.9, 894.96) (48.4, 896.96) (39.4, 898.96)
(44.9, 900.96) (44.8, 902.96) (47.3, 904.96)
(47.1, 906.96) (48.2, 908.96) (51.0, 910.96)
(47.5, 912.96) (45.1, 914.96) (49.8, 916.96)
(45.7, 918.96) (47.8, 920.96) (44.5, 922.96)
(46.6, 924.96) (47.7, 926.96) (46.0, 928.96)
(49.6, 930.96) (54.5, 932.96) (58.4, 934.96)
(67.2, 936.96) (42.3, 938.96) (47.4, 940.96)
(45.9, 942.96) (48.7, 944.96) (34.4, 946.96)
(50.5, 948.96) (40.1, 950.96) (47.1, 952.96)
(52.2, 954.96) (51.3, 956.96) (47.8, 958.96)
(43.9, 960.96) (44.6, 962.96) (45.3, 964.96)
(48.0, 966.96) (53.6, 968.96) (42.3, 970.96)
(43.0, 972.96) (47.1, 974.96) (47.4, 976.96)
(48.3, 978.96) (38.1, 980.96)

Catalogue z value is 0.42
